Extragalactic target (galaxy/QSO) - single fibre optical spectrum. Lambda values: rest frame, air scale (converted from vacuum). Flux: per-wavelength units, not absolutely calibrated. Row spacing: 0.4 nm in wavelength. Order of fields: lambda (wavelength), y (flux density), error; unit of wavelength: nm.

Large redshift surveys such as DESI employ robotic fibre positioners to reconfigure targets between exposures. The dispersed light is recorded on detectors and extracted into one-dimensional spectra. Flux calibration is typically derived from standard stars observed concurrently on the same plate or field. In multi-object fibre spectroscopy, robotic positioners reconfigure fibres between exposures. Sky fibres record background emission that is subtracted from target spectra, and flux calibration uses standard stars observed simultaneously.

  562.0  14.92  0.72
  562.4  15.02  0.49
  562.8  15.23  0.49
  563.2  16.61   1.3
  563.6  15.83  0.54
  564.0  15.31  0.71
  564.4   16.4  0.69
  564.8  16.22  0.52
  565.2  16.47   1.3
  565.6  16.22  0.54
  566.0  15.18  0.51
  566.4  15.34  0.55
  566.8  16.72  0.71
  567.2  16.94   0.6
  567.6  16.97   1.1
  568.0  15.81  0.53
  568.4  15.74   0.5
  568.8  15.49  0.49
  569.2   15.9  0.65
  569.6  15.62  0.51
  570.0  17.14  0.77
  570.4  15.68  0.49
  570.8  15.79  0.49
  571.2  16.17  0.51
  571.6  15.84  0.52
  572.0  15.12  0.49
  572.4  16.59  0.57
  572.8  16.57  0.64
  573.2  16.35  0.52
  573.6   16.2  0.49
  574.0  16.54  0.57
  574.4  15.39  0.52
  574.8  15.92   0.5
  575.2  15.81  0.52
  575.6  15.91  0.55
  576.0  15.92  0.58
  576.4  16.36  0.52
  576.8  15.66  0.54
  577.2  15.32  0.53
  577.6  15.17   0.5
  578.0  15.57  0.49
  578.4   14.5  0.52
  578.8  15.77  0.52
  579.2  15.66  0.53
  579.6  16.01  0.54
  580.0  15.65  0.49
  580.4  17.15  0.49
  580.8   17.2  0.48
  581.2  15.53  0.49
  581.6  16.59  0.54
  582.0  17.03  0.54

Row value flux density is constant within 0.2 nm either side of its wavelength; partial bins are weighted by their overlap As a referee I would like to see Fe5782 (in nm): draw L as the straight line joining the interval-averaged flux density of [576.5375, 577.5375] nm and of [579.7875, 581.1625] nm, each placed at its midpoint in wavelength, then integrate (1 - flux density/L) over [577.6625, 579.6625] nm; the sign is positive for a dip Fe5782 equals 0.07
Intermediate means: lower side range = 15.5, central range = 15.4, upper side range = 16.5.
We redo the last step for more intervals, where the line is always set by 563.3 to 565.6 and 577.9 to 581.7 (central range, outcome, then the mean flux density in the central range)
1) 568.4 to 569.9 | 0.03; 15.8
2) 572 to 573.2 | -0.02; 16.3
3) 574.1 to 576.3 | 0.02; 15.9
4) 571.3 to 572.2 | 0.03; 15.6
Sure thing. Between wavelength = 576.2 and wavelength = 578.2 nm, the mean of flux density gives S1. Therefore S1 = 15.6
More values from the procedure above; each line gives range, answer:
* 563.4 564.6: 15.8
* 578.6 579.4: 15.7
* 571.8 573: 16.1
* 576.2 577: 16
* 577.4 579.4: 15.3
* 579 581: 16.3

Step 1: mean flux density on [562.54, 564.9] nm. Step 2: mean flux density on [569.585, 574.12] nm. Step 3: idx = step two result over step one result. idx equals 1.02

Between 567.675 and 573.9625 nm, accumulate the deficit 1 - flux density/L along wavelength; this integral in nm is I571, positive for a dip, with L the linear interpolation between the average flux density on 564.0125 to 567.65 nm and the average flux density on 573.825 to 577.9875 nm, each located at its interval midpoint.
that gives -0.02 nm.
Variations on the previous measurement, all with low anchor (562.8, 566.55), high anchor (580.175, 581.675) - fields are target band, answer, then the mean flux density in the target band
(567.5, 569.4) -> 0.018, 15.9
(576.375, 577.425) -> 0.049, 15.7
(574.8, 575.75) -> 0.029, 15.9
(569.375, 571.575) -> 0.015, 16.1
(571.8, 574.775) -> 0.034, 16.1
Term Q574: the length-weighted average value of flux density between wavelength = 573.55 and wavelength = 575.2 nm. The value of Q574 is 16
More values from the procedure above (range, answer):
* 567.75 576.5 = 16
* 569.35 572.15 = 15.9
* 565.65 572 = 16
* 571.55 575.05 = 16.1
